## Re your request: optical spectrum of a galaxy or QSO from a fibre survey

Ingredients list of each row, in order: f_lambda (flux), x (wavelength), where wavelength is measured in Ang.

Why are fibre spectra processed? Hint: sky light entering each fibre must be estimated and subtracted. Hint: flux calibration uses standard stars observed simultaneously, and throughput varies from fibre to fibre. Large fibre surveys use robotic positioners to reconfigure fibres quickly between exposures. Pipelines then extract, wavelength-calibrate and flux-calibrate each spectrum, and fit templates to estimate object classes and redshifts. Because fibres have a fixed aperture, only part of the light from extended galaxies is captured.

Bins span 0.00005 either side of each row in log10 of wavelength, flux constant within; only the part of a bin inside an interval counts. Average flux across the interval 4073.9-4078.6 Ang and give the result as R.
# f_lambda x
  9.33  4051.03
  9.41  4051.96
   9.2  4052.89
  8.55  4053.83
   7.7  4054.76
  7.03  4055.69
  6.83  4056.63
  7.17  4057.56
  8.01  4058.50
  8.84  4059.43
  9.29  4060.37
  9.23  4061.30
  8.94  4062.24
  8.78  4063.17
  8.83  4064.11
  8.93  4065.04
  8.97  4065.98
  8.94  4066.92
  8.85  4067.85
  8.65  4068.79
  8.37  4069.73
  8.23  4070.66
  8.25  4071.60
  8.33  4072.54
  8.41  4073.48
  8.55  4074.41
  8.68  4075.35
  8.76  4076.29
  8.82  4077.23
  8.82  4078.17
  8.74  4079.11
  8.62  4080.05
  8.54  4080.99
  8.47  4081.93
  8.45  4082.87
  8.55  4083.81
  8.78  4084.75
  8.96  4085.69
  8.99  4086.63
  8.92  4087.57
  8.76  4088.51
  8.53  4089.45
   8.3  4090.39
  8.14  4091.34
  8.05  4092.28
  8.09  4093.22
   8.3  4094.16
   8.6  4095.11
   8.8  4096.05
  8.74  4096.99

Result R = 8.73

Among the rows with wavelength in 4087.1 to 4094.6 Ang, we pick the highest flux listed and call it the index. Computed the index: 8.92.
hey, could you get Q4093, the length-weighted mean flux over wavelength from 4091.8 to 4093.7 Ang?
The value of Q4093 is 8.1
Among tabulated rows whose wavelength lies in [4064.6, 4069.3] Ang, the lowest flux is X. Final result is 8.65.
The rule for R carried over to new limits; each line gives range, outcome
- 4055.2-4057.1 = 6.95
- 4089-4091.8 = 8.3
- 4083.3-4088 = 8.84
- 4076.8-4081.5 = 8.7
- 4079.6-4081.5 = 8.57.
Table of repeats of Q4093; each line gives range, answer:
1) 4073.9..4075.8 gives 8.64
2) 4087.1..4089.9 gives 8.75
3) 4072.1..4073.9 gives 8.36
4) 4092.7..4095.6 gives 8.33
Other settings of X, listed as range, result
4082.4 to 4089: 8.45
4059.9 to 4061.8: 9.23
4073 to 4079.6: 8.41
